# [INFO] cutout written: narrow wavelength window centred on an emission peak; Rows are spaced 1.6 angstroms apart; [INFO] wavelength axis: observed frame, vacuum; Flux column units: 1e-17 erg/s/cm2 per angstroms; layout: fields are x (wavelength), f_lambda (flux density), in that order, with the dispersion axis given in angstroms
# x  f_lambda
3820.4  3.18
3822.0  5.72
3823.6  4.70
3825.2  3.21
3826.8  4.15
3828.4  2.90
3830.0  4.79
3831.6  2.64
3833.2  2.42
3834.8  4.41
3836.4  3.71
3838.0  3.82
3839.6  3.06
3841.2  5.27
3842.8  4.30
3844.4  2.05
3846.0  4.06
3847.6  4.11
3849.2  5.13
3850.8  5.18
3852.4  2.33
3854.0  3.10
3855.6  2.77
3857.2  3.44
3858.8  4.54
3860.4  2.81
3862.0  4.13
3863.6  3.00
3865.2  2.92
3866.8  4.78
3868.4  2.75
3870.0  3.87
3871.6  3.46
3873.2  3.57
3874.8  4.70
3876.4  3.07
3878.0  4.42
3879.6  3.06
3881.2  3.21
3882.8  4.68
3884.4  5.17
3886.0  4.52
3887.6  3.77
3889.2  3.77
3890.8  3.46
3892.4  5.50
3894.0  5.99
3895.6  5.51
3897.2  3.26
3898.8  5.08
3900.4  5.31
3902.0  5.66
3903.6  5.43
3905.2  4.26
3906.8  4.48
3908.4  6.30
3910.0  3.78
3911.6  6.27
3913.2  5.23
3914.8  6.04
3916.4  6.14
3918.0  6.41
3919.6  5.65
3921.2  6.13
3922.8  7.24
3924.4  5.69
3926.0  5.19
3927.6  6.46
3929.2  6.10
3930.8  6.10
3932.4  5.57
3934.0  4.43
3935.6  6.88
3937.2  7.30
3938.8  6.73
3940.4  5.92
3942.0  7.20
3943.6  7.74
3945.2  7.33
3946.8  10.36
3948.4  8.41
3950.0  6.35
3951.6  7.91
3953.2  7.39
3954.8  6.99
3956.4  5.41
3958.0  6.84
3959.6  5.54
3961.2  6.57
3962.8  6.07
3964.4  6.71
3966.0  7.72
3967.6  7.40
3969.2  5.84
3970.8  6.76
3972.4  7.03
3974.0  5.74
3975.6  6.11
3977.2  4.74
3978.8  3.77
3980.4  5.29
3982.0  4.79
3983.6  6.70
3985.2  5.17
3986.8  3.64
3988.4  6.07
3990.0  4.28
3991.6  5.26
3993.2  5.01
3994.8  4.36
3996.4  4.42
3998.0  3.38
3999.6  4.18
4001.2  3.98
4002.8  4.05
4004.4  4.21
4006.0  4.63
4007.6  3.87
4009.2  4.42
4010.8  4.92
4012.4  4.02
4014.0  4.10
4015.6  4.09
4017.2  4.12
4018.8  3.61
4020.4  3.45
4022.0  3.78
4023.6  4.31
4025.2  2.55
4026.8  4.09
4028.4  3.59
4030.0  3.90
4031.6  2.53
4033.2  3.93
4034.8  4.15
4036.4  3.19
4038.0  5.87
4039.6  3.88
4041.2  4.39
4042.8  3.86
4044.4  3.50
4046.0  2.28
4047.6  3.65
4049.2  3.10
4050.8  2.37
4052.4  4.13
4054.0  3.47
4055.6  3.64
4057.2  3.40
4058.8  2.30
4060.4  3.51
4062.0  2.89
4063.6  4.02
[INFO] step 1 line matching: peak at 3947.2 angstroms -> C IV 1549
